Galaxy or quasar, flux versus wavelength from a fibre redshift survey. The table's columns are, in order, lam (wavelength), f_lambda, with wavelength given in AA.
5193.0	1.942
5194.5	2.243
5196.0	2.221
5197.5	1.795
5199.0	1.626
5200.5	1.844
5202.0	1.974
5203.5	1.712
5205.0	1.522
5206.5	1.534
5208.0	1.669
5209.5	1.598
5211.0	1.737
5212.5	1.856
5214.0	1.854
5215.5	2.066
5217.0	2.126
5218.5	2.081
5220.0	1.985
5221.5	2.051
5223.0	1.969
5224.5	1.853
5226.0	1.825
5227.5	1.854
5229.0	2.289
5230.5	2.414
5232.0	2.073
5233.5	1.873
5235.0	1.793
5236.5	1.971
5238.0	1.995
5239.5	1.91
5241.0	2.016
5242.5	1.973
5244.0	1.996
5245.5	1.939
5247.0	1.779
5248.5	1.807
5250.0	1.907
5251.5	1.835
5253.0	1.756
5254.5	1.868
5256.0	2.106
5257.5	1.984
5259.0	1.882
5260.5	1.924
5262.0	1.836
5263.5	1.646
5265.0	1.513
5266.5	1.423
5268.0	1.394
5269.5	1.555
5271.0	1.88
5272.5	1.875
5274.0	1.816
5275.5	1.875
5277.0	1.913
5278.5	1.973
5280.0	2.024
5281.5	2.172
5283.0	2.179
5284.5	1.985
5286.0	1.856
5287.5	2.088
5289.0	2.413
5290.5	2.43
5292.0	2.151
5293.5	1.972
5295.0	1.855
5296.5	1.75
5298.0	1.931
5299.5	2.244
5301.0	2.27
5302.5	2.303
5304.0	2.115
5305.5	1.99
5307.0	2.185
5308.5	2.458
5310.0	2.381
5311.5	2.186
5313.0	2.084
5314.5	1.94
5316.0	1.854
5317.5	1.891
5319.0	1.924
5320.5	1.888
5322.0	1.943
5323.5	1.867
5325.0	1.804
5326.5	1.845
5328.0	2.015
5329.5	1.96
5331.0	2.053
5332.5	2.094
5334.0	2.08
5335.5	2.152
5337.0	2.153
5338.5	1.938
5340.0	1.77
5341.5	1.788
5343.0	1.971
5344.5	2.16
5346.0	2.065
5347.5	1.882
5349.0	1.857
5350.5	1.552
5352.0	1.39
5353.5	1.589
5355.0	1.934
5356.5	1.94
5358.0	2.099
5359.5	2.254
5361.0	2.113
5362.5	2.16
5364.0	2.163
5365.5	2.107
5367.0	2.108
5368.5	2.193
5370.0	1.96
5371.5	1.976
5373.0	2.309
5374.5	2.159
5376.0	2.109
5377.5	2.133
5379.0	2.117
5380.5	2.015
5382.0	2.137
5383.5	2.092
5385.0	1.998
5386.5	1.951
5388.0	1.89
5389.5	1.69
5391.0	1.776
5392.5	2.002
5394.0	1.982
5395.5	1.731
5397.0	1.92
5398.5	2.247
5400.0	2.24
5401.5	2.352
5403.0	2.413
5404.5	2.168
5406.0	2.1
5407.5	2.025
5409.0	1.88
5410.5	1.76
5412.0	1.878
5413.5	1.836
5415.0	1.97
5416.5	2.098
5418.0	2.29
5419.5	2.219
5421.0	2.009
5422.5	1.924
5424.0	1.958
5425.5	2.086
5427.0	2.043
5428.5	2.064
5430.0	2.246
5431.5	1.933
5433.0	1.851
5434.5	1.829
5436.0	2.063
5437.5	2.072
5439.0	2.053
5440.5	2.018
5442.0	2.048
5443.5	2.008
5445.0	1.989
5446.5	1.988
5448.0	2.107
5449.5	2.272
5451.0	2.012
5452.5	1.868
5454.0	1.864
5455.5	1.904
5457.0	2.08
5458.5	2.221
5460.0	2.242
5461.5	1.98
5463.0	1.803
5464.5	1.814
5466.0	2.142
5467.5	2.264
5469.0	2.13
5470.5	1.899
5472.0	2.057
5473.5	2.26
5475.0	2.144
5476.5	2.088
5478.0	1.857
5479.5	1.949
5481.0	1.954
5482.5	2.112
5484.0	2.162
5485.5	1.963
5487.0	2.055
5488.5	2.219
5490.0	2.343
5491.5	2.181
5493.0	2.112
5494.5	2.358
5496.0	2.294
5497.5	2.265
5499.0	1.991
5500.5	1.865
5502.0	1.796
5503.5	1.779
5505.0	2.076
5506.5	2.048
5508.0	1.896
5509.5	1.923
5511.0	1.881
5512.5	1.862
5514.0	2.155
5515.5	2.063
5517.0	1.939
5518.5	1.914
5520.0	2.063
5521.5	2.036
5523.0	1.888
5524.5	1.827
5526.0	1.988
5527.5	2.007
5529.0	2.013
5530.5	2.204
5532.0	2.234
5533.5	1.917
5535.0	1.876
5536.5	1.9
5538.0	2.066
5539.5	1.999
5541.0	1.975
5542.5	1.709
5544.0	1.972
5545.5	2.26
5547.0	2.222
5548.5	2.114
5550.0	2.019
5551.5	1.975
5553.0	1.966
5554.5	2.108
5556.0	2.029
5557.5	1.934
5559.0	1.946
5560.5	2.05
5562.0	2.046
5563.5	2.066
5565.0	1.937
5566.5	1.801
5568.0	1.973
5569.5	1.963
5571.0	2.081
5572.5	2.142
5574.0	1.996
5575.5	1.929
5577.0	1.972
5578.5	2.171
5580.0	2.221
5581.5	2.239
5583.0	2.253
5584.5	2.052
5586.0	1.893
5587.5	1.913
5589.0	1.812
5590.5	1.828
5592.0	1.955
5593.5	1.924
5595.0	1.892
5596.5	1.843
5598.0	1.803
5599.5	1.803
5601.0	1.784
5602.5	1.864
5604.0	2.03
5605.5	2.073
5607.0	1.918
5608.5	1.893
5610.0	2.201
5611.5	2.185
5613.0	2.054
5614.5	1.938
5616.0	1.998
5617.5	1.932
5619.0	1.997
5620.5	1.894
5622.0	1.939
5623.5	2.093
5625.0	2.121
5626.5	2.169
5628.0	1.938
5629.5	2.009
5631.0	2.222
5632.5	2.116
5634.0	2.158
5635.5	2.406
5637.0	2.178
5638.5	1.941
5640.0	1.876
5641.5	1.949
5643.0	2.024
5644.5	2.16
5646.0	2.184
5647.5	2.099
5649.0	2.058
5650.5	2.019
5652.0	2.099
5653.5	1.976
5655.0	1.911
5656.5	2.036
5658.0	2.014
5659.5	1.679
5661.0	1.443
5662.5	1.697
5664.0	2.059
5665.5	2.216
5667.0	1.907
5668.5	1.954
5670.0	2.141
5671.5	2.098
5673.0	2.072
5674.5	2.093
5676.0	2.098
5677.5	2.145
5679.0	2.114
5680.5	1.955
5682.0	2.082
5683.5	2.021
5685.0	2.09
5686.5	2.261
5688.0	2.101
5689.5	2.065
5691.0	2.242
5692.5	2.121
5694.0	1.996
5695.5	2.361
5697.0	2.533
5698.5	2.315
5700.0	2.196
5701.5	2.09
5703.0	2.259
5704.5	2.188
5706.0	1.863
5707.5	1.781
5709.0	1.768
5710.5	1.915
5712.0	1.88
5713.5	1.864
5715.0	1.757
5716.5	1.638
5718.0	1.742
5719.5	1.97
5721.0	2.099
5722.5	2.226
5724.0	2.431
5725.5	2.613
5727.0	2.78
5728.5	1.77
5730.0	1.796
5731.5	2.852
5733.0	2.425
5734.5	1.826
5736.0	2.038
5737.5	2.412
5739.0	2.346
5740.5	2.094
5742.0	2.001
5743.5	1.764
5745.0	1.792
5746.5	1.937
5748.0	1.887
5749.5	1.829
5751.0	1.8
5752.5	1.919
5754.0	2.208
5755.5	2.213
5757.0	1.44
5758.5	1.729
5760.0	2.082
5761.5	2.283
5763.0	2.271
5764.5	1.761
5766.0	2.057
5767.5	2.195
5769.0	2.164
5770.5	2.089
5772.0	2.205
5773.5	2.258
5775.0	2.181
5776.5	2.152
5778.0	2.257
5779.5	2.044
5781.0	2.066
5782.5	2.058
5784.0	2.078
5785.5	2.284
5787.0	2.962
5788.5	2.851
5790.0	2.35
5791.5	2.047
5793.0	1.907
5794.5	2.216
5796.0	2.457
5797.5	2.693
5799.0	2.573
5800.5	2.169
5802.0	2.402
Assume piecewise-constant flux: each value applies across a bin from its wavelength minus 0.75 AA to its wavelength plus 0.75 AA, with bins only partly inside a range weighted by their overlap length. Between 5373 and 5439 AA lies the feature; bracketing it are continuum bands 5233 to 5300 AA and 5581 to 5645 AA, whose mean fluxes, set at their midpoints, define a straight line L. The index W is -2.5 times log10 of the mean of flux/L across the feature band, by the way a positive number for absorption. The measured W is -0.05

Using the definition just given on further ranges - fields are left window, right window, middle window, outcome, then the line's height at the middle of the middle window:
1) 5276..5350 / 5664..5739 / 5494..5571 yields 0.04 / 2.08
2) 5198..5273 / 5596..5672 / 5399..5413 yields -0.09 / 1.92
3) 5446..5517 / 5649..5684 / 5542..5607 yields 0.02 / 2.02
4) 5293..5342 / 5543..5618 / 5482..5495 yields -0.08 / 2.01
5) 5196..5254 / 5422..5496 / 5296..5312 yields -0.12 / 1.95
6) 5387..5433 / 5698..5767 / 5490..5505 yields -0.03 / 2.03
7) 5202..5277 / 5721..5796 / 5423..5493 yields -0.04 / 1.98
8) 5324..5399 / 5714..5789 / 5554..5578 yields 0.03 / 2.05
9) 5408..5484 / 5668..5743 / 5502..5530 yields 0.05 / 2.05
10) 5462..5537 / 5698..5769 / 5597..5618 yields 0.04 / 2.04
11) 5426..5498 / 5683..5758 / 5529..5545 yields 0.04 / 2.07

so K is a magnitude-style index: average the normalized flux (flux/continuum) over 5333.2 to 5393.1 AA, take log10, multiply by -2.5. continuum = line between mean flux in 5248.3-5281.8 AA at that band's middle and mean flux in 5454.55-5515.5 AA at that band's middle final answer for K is -0.04 mag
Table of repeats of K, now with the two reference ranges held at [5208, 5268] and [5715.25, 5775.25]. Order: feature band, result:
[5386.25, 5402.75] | -0.02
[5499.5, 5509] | 0.04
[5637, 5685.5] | 0.02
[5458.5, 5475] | -0.05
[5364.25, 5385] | -0.09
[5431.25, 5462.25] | -0.03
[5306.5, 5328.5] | -0.05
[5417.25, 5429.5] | -0.06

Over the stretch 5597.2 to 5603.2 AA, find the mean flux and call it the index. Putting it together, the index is 1.81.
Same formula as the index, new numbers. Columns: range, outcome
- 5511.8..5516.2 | 2.03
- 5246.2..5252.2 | 1.83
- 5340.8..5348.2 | 1.98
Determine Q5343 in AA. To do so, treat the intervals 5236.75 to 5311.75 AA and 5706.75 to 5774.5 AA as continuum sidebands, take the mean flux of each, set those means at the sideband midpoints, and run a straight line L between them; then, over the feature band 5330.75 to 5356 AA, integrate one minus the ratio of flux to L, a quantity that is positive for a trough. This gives 0.9 AA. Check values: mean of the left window 1.96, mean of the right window 2.04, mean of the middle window 1.9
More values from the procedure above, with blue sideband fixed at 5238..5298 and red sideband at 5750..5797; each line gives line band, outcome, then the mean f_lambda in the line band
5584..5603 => 1.8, 1.87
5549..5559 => 0.2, 2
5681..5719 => 1.2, 2.04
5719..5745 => -0.8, 2.19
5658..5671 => 1.2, 1.9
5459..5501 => -1.8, 2.09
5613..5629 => 0.5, 2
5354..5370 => -1.2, 2.09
